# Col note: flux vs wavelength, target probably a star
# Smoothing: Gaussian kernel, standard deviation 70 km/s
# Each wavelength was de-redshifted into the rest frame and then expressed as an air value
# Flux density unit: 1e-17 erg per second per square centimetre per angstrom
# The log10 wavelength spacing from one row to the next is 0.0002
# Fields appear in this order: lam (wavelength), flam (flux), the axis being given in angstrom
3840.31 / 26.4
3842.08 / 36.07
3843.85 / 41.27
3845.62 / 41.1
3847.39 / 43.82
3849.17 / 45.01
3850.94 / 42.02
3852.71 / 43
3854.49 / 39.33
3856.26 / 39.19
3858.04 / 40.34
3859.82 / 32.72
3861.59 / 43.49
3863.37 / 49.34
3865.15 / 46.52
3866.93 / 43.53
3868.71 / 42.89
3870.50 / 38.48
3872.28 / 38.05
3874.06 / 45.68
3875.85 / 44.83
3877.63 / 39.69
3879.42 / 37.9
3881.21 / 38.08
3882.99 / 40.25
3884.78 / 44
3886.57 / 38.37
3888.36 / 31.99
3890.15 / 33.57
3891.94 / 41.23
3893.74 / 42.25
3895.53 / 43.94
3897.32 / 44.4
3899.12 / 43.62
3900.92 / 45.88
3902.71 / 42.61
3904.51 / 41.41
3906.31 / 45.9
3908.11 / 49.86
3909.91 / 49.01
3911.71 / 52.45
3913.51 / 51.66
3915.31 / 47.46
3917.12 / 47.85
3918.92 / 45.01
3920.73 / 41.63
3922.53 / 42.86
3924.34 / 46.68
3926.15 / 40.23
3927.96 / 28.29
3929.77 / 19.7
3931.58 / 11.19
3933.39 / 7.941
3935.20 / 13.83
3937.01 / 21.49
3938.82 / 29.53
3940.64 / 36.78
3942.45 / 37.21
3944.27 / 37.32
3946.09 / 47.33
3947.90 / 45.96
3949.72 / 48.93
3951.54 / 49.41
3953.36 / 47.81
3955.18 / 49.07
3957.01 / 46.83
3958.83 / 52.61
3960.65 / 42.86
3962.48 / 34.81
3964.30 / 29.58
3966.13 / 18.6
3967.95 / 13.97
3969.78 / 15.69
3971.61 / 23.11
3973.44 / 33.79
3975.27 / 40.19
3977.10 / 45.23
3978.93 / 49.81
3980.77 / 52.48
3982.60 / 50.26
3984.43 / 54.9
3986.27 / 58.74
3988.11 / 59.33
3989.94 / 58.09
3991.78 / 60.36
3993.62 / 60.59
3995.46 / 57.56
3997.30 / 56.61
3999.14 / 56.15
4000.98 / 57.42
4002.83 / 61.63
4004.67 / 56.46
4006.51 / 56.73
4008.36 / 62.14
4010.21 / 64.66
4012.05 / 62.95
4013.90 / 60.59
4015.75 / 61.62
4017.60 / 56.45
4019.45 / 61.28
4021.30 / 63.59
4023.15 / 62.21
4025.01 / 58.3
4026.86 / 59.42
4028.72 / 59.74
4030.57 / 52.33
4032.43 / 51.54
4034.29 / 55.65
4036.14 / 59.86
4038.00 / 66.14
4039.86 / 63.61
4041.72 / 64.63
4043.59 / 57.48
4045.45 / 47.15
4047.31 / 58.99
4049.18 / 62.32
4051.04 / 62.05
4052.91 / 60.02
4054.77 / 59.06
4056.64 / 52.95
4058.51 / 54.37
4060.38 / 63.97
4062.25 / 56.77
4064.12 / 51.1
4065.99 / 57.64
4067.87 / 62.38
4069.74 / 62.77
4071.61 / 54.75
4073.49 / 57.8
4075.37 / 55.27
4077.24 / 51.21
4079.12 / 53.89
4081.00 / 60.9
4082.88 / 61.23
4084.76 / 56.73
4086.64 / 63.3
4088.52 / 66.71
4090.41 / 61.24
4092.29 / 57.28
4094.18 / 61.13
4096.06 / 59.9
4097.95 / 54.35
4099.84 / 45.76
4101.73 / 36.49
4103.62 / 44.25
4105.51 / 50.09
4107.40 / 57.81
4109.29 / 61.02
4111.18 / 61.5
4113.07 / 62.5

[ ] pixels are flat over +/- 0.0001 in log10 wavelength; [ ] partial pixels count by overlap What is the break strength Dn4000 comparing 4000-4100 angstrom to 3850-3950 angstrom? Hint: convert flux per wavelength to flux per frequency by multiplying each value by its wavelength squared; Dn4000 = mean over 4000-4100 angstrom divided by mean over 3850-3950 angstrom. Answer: 1.60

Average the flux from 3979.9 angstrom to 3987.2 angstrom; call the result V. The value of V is 54.1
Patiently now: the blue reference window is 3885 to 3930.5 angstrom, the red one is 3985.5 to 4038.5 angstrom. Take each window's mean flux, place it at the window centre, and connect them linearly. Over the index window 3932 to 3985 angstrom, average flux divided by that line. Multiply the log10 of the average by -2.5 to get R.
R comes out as 0.35 mag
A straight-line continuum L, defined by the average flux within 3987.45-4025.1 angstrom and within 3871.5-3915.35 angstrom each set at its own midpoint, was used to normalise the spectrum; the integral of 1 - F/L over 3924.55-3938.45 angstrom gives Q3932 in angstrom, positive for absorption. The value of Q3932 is 7.57 angstrom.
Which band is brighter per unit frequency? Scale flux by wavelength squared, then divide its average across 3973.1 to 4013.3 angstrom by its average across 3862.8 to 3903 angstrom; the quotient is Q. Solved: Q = 1.42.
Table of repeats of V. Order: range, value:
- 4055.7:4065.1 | 55.8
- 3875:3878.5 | 42.3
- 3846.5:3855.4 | 42.6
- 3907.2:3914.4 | 50.8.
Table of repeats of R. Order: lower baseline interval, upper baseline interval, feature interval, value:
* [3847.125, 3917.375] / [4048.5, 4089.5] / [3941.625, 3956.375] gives 0.07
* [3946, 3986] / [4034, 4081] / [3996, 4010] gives -0.22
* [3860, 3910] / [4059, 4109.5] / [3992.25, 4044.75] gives -0.15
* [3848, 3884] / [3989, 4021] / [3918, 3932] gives 0.36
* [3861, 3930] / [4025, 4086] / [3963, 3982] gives 0.47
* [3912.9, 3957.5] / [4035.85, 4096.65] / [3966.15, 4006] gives -0.04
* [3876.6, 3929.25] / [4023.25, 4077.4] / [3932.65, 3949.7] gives 0.41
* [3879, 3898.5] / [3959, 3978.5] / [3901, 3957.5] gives -0.12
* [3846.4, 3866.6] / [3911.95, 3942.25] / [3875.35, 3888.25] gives -0.02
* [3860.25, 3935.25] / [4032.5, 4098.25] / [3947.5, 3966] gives 0.07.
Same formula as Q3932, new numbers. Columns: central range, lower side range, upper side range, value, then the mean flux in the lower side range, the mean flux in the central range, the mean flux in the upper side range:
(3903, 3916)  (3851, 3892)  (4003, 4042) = -0.7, 40.6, 48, 60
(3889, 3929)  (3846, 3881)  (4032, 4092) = 1.6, 41.8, 43.8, 58.6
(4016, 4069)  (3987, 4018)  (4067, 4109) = -0.7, 59.4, 58.7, 56.2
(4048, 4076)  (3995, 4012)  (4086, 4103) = -0.6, 59.1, 58.2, 55.9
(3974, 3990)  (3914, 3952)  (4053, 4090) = -2.8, 35.6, 51.4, 58.1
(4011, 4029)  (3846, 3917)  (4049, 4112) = -2.8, 42.7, 60.7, 56.9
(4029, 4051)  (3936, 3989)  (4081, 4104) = -3.8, 40.4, 58.4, 56.2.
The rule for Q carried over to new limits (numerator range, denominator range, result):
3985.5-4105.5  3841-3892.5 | 1.56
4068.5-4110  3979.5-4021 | 1.00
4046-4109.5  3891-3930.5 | 1.42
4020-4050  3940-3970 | 1.57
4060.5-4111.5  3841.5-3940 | 1.57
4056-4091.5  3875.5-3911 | 1.52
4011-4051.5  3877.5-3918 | 1.47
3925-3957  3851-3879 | 0.85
